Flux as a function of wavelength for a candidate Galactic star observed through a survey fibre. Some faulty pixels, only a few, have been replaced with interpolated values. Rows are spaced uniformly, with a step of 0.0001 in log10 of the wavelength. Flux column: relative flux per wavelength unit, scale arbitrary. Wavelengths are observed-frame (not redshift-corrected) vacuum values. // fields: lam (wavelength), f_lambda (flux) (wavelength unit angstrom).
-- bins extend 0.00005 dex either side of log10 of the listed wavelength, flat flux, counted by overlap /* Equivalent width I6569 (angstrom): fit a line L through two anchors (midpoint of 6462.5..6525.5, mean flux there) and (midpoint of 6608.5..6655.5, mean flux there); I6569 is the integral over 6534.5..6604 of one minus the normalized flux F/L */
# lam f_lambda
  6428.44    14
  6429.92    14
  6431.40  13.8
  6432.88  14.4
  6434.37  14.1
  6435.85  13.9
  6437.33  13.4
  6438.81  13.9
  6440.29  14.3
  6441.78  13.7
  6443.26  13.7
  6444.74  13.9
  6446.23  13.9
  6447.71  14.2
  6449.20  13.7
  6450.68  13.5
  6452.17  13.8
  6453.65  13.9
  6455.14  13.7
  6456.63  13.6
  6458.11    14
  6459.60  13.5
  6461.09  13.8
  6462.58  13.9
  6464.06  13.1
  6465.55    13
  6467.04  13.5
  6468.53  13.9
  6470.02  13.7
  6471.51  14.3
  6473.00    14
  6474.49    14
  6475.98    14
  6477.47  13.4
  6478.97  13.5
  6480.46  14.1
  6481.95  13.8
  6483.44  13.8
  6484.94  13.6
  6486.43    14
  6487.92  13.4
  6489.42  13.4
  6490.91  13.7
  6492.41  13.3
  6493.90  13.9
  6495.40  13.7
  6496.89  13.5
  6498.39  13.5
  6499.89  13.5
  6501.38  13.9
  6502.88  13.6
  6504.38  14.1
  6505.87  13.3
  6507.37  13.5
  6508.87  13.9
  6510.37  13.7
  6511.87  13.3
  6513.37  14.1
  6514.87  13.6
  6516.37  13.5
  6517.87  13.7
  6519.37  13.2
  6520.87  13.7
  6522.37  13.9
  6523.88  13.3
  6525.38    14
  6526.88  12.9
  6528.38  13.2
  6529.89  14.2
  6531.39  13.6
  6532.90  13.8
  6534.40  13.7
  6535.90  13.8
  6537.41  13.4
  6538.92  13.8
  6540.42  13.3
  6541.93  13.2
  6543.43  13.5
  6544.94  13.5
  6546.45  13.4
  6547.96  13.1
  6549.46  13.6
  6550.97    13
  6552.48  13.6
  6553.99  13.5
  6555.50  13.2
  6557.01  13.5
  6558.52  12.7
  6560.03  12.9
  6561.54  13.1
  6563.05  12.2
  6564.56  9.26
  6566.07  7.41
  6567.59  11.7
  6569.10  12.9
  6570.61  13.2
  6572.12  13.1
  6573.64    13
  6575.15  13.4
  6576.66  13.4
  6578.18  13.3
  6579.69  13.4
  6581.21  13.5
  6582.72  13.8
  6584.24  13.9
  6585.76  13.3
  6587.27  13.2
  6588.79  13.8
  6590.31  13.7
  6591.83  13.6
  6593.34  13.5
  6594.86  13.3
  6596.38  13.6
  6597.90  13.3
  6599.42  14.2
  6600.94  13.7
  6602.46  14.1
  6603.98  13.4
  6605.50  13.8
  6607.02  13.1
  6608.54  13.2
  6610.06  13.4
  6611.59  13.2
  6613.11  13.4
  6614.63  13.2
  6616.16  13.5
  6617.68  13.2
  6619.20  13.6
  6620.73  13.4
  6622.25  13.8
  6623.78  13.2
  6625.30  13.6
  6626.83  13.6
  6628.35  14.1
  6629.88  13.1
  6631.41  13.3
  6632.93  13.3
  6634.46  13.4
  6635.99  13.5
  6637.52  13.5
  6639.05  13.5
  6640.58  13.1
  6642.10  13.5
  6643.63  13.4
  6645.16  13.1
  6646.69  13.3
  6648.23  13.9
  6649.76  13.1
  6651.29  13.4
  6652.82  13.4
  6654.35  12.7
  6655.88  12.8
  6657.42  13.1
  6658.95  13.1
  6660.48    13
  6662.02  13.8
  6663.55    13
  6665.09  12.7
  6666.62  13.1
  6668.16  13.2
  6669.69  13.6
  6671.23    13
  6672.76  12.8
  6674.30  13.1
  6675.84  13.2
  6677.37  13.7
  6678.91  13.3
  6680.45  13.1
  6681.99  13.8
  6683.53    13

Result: 1.9 angstrom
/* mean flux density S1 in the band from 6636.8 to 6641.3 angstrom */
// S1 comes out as 13.4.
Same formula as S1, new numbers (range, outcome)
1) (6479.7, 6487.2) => 13.9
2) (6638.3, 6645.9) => 13.3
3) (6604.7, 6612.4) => 13.3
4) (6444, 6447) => 13.9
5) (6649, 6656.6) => 13.1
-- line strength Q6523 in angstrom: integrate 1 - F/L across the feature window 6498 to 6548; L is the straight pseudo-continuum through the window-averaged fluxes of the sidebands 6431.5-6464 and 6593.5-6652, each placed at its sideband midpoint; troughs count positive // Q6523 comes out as 0.3 angstrom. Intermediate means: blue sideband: 13.8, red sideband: 13.5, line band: 13.6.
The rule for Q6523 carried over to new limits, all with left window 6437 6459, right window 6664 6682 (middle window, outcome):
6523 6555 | 0.16 angstrom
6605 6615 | 0.03 angstrom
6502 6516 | -0.03 angstrom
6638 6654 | -0.11 angstrom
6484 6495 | 0.07 angstrom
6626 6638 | -0.16 angstrom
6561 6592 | 1.62 angstrom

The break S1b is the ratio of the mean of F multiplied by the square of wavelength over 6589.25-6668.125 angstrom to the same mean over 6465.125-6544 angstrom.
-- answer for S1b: 1.02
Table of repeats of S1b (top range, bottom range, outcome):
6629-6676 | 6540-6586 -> 1.05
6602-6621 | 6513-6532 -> 1.01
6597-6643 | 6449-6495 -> 1.03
